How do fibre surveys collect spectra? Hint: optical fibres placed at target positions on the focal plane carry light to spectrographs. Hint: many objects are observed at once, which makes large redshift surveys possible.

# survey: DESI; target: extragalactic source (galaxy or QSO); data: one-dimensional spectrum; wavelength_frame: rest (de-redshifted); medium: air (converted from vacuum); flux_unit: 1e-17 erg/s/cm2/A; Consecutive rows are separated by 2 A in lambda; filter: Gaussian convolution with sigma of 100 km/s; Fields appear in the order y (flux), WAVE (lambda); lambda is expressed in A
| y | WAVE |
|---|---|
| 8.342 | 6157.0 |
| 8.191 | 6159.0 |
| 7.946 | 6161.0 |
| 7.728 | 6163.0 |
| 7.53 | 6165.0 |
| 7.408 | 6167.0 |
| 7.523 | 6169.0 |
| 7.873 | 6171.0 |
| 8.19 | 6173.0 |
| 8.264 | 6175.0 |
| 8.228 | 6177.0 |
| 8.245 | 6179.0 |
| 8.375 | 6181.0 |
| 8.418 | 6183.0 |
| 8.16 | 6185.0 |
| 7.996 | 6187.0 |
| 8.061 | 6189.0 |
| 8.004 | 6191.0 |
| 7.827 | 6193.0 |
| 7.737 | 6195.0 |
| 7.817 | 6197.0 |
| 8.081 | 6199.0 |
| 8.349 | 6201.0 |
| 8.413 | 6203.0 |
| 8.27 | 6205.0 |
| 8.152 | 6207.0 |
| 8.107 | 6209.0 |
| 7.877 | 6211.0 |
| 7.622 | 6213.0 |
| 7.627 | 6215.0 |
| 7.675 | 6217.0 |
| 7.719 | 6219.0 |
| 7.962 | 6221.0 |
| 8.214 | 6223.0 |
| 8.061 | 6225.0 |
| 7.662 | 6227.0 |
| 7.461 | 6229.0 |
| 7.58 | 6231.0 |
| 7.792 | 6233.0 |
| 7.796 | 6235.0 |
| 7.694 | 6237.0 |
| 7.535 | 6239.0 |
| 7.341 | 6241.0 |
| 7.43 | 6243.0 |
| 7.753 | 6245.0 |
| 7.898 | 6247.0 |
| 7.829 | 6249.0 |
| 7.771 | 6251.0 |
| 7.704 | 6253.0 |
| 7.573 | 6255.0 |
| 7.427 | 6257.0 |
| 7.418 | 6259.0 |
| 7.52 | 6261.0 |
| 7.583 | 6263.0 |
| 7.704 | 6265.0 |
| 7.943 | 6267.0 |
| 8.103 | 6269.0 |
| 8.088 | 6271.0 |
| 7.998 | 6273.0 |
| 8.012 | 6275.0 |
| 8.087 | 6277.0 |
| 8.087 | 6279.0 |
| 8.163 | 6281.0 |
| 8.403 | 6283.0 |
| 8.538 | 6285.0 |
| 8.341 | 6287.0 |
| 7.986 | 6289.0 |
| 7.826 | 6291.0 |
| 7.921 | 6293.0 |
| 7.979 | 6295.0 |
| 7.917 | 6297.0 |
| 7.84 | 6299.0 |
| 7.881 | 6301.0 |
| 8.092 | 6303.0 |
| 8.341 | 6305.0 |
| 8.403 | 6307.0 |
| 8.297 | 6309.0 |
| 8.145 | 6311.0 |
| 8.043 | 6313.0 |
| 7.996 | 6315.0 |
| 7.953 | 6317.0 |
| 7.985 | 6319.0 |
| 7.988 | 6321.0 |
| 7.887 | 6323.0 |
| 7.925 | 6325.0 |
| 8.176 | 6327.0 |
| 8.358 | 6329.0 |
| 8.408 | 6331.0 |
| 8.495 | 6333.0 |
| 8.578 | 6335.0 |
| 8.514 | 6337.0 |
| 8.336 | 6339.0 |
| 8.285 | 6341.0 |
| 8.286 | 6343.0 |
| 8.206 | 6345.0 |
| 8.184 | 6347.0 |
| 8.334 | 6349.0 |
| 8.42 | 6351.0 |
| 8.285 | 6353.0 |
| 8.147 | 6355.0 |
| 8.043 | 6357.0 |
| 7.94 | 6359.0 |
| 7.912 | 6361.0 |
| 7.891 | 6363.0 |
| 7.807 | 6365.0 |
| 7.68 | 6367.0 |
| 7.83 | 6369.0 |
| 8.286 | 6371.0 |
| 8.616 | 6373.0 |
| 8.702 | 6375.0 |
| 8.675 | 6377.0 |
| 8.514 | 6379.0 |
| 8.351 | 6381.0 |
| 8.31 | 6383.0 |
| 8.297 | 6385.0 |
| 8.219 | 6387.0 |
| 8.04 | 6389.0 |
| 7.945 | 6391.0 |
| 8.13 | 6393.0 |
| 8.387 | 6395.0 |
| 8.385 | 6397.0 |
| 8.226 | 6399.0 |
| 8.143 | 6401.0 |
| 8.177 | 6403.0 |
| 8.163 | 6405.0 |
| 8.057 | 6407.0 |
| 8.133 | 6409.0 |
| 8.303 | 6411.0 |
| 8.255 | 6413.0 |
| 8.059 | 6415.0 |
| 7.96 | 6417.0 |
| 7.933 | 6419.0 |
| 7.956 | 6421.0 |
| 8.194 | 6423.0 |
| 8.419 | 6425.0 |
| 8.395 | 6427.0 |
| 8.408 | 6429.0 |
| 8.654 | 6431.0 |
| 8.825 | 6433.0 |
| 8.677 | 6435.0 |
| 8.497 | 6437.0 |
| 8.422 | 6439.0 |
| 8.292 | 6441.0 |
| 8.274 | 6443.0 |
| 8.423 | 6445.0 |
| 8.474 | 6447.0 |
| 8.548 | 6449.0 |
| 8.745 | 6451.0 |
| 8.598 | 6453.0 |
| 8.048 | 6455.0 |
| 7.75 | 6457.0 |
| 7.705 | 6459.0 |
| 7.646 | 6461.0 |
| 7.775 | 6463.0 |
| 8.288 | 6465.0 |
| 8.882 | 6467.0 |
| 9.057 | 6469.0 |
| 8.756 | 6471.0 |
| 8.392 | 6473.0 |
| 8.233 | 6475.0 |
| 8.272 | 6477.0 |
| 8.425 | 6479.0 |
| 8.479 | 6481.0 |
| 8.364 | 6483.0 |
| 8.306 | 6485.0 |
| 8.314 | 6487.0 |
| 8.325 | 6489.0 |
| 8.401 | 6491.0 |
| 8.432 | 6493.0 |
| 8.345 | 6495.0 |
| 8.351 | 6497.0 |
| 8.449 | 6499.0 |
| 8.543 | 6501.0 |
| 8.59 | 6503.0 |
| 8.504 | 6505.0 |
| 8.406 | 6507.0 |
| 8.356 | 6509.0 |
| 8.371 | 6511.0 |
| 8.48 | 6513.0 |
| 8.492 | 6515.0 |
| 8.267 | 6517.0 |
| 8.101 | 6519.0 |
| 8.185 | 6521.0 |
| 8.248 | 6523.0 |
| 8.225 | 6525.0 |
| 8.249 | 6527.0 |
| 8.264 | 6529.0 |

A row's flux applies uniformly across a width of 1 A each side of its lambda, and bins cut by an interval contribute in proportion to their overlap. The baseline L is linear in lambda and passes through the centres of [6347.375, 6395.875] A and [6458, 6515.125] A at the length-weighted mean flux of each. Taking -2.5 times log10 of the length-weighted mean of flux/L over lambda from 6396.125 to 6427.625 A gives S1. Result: 0.012 mag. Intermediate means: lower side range 8.2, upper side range 8.38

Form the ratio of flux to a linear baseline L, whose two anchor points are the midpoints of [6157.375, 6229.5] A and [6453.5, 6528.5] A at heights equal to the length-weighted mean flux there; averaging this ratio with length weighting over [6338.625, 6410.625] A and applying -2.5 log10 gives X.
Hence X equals 0.00 mag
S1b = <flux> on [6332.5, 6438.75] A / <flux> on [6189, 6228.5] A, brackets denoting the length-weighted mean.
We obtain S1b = 1.0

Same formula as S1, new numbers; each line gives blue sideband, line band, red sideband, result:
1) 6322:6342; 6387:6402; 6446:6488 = 0.017 mag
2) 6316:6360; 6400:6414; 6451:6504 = 0.014 mag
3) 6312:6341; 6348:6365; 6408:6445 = 0.017 mag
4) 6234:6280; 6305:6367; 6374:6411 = -0.015 mag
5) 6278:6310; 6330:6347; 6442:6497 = -0.026 mag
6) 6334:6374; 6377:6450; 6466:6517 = 0.001 mag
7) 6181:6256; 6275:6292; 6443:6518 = -0.023 mag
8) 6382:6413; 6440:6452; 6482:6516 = -0.021 mag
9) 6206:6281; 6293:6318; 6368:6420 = -0.013 mag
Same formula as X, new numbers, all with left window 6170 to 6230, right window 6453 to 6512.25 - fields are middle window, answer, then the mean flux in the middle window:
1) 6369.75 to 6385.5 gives -0.03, 8.46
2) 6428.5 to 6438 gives -0.04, 8.62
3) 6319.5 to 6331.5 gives 0.01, 8.11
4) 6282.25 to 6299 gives 0.00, 8.09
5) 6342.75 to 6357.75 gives -0.01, 8.24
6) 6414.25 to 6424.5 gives 0.03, 8.04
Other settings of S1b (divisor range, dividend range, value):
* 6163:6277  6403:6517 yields 1.06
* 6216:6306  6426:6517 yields 1.07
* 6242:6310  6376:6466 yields 1.04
